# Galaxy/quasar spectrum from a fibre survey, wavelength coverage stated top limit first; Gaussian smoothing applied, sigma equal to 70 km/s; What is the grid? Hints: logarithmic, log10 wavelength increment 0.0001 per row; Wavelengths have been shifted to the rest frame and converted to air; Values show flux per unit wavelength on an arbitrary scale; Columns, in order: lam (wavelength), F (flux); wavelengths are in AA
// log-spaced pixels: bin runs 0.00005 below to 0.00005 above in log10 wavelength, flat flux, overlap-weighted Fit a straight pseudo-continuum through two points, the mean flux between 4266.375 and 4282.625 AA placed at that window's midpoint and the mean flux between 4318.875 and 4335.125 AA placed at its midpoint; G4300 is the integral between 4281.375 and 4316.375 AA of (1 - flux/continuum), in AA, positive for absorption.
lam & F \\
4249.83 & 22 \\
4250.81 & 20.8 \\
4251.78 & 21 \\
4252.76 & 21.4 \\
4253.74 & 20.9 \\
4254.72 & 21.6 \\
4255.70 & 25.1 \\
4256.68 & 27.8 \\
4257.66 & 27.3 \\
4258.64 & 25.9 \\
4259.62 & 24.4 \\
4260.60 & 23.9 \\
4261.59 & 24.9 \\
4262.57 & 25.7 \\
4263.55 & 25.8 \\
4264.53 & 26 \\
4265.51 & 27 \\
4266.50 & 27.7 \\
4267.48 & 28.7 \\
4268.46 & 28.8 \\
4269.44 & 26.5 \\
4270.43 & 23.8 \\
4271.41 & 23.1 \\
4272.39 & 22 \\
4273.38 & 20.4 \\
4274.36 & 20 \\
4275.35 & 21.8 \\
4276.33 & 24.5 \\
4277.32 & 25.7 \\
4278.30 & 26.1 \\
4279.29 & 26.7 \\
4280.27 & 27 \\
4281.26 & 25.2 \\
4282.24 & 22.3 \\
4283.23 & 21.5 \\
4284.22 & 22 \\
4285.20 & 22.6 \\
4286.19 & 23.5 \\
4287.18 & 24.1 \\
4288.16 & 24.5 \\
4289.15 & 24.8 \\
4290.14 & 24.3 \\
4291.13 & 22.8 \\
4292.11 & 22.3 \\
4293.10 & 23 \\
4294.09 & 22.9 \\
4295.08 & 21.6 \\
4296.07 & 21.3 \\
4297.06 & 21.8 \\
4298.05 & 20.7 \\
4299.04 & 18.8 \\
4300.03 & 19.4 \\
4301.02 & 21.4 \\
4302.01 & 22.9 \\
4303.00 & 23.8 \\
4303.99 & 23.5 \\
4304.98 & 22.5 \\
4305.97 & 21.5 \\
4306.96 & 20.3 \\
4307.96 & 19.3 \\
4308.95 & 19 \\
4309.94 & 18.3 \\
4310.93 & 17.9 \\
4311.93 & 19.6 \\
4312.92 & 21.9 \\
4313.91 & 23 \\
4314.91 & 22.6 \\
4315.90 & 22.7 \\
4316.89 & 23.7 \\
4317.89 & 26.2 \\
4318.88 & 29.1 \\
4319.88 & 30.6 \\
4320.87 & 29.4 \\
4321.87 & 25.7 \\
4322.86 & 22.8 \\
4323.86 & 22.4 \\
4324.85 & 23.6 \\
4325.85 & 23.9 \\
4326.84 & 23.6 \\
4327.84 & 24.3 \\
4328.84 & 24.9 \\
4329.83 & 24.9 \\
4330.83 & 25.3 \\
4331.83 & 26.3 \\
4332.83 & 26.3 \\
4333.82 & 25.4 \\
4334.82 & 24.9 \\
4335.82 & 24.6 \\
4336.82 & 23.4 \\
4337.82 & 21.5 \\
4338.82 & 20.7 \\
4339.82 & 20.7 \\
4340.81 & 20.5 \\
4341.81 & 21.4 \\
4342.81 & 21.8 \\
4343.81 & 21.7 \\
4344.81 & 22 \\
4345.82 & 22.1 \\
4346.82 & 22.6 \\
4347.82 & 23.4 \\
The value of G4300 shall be 4.4 AA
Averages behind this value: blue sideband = 24.7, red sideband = 25.4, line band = 21.9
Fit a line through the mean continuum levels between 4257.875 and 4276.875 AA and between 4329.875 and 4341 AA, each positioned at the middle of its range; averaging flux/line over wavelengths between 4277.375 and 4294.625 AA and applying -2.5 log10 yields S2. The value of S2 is 0.03 mag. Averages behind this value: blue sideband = 24.8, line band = 23.9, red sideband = 23.7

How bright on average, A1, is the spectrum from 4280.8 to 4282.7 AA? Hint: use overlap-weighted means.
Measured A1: 23.8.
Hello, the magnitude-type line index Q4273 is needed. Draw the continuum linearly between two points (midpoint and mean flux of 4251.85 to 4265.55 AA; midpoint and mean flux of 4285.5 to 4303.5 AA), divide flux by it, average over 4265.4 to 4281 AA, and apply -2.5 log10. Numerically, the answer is -0.05 mag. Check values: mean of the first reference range 24.6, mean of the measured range 24.9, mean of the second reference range 22.4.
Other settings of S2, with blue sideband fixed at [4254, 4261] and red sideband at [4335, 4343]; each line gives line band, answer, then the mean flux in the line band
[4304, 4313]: 0.150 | 20.1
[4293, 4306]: 0.080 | 21.8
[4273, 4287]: 0.028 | 23.6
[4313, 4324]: -0.115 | 25.3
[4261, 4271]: -0.073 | 26.4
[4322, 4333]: -0.093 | 24.4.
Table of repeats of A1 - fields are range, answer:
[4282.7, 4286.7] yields 22.4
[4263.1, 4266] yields 26.3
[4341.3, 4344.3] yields 21.6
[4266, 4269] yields 28.4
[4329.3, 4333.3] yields 25.7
